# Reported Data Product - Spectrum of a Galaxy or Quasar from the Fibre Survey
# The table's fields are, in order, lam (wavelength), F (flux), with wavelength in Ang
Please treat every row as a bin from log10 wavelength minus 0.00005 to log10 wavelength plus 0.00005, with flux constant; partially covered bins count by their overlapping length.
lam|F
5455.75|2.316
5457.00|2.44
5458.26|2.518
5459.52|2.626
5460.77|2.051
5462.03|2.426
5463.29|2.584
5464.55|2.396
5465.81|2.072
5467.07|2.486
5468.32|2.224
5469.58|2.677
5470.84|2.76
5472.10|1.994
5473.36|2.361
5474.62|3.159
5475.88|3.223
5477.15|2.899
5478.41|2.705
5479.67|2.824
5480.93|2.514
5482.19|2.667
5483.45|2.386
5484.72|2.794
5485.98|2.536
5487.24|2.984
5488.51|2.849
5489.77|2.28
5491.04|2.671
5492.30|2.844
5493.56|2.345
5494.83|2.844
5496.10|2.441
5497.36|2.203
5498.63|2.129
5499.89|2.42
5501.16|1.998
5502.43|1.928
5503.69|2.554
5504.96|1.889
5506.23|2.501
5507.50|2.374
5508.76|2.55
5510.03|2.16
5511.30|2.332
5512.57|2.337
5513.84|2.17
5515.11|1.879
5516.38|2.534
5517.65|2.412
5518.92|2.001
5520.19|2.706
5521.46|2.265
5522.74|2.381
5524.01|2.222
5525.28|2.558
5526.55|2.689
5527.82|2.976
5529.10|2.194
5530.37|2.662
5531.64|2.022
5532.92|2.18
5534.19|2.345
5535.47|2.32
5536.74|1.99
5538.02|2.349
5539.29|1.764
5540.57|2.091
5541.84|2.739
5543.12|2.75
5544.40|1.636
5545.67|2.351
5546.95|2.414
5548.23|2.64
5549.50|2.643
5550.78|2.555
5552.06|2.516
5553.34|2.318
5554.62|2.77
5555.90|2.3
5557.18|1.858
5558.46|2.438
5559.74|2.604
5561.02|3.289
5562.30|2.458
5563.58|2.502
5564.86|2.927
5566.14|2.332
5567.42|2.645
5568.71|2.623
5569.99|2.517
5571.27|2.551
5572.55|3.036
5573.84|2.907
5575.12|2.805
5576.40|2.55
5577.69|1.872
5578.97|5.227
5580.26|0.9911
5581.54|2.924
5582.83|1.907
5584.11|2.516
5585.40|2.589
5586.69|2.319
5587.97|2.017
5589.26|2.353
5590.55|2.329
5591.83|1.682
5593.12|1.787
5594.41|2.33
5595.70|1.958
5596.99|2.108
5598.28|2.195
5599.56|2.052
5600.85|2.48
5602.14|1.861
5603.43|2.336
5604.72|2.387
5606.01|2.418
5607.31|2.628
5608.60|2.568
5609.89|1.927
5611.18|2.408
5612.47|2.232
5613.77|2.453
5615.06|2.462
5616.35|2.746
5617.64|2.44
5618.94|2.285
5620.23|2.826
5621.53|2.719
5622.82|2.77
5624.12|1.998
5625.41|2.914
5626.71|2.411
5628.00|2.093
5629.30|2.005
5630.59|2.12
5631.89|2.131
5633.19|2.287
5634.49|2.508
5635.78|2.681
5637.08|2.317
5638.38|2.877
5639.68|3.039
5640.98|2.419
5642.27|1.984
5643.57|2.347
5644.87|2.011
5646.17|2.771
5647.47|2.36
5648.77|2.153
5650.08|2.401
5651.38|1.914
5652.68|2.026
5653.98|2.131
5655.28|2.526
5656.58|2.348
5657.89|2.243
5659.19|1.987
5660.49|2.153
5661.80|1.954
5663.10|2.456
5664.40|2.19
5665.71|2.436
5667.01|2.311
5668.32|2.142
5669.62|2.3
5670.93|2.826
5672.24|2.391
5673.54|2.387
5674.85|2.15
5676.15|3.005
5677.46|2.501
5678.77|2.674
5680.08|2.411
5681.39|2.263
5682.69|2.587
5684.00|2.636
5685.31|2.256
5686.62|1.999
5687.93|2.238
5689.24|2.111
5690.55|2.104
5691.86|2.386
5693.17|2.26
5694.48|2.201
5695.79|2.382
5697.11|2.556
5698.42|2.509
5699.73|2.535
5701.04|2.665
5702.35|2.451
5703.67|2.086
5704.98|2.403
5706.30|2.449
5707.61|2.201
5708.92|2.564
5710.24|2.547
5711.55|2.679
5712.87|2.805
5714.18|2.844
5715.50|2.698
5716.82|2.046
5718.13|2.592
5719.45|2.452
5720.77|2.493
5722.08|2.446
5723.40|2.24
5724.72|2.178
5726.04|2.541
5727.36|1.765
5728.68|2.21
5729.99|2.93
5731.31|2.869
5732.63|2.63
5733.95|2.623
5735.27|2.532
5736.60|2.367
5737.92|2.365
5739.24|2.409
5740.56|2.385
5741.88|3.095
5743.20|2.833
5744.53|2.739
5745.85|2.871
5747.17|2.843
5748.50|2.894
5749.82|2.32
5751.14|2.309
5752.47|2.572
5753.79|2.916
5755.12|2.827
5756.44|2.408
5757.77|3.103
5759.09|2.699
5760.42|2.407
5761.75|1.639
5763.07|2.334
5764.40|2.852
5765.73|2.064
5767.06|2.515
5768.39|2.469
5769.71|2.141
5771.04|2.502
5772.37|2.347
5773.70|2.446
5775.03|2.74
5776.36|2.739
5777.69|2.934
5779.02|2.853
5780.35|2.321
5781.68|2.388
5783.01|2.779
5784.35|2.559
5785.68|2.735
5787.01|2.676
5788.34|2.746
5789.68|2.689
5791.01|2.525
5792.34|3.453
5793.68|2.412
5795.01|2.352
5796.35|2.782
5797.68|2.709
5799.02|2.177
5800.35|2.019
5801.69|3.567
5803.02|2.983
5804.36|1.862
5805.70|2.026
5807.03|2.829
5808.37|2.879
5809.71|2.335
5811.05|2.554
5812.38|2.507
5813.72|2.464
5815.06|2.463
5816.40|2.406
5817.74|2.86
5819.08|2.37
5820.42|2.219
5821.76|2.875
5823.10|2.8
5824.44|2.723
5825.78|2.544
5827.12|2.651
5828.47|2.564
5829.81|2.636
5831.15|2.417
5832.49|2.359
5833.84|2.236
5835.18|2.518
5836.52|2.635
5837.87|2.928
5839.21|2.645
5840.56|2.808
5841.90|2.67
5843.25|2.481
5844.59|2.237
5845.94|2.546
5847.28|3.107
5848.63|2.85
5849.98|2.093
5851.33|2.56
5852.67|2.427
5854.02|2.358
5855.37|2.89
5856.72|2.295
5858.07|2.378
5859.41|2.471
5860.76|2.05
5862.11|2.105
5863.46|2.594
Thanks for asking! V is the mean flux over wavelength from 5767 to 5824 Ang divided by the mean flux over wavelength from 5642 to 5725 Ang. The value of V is 1.1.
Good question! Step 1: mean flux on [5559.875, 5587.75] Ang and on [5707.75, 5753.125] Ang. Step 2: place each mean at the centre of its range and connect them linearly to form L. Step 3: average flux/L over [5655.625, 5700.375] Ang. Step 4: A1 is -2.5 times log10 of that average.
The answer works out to 0.10 mag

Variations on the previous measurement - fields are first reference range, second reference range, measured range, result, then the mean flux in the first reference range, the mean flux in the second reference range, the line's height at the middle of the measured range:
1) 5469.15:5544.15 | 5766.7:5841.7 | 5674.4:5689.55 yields 0.05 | 2.44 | 2.58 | 2.53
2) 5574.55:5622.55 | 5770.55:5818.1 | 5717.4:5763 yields 0.00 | 2.37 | 2.6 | 2.54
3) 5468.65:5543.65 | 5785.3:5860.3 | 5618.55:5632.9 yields 0.05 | 2.44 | 2.57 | 2.49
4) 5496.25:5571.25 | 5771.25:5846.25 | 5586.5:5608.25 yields 0.11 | 2.38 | 2.59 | 2.43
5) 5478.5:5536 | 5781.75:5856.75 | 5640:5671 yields 0.11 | 2.42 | 2.59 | 2.5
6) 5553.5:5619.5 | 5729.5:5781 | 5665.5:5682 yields 0.03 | 2.43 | 2.58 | 2.51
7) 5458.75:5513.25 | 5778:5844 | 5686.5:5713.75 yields 0.07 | 2.49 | 2.59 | 2.56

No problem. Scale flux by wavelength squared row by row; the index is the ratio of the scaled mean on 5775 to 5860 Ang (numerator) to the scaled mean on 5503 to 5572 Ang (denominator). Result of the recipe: 1.19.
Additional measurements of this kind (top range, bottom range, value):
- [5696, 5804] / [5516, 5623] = 1.13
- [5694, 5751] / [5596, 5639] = 1.10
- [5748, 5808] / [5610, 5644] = 1.11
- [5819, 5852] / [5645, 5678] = 1.18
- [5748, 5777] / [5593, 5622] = 1.13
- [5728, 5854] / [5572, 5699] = 1.15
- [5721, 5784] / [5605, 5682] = 1.11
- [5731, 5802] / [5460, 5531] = 1.16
